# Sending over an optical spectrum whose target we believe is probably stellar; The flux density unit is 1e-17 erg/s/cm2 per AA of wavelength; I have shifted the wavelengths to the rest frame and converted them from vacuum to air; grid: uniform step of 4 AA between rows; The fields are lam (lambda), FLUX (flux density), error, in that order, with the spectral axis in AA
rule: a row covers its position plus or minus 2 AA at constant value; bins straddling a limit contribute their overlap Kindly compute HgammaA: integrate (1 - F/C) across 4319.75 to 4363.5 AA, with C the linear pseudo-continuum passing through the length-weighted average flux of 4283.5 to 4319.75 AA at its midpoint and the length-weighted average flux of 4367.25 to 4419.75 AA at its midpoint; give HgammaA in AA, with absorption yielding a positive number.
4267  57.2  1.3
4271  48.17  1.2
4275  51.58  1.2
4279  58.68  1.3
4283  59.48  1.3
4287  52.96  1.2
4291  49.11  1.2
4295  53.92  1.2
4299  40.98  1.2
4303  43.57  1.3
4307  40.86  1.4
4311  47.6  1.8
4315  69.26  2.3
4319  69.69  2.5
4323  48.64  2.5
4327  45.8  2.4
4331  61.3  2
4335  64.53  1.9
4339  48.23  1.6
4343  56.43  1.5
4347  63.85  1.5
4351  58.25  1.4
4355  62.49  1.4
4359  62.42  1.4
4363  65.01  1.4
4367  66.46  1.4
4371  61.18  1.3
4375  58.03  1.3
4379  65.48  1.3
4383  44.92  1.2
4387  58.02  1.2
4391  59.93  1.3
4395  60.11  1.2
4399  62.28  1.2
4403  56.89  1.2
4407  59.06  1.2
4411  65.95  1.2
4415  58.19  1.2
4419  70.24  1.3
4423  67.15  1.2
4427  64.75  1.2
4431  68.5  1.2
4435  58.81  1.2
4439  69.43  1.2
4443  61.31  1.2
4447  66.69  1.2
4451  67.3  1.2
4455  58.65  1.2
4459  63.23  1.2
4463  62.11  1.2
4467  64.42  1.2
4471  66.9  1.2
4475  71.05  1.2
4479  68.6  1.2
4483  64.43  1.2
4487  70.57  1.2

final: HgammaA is -2.1 AA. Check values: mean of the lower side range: 51.7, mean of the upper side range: 60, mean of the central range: 58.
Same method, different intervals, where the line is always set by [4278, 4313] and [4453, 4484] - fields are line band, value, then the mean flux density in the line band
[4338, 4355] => -1.2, 57.9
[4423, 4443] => -1.1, 65.1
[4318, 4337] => -1.8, 57.4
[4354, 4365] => -1.6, 63.4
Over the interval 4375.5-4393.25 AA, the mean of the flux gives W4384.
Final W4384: 57.2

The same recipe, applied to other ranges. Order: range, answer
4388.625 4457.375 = 63.2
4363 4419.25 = 60.3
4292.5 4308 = 45.2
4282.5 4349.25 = 53.8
